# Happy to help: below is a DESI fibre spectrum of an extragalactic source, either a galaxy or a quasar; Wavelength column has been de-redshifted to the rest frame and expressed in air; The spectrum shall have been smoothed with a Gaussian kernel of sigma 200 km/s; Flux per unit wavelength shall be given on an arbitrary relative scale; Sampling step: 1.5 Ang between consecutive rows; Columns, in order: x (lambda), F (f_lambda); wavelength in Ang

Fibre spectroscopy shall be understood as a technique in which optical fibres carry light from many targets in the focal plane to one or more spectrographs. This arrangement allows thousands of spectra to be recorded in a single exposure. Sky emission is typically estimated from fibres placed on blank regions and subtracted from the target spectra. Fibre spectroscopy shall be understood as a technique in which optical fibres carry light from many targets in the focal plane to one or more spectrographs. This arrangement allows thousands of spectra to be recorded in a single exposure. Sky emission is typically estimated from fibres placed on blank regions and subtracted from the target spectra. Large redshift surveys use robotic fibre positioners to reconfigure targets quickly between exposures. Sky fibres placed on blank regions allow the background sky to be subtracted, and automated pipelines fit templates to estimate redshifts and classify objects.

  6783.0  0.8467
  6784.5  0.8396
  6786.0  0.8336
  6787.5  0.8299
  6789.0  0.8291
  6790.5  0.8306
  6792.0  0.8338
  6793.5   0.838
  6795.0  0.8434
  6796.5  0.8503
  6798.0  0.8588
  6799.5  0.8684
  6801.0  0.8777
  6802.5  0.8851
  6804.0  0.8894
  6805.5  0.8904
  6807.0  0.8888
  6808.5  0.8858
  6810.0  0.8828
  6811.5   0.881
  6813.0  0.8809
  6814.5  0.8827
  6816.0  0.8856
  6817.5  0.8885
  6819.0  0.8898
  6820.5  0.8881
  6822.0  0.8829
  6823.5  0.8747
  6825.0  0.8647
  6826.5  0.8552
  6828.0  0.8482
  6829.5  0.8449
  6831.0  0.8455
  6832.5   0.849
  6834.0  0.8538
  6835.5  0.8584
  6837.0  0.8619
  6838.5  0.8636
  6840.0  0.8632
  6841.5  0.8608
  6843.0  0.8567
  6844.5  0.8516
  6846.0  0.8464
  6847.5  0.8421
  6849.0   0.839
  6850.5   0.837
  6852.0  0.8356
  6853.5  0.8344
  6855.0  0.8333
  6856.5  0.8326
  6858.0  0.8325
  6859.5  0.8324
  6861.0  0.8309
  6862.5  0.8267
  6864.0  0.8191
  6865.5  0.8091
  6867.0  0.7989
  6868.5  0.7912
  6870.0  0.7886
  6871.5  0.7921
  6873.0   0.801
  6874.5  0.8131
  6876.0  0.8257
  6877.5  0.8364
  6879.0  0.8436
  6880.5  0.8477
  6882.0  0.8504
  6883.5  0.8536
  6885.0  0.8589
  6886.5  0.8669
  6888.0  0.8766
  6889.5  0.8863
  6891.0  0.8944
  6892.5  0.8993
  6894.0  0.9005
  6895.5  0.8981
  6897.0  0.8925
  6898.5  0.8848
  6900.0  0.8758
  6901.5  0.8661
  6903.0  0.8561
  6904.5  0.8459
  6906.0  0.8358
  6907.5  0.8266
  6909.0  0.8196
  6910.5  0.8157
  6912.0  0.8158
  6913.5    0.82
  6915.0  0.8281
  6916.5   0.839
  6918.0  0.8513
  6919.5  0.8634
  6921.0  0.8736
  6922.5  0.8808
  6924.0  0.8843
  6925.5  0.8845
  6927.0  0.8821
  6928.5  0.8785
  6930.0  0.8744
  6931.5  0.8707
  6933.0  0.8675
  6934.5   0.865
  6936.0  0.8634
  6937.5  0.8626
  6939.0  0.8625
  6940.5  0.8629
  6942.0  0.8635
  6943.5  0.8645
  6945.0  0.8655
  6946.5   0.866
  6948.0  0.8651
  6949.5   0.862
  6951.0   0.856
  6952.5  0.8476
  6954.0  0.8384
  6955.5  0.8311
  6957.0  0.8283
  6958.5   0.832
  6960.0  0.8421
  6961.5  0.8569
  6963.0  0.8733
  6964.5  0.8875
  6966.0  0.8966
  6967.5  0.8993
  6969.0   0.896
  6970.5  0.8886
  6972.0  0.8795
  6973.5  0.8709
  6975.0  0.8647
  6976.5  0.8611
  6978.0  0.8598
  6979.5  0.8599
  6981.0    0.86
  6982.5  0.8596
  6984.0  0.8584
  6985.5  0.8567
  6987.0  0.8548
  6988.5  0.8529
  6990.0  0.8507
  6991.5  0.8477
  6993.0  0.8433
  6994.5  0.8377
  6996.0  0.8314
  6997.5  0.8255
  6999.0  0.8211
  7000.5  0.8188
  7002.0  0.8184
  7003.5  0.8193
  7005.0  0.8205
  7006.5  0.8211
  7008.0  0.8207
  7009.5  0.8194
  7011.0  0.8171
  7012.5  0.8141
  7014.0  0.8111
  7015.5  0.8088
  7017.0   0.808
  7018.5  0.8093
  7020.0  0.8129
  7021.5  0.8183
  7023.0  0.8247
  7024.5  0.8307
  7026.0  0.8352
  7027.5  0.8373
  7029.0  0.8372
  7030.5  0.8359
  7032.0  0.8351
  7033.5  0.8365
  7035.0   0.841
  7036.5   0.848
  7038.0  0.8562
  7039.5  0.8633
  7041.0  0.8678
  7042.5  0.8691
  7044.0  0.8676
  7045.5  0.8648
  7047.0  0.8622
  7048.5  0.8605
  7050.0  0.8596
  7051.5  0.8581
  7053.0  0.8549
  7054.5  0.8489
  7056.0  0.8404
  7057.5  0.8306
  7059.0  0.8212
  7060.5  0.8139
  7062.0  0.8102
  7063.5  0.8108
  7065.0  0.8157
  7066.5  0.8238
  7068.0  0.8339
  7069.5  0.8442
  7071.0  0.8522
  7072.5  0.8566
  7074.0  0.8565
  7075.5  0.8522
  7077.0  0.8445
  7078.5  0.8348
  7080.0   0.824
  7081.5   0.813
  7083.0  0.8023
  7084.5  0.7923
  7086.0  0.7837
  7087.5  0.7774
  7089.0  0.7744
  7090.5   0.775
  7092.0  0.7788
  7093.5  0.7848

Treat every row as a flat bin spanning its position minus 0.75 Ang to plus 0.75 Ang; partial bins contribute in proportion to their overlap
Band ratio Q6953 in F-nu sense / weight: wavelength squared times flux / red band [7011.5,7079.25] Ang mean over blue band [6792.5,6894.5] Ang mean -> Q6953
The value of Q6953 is 1.04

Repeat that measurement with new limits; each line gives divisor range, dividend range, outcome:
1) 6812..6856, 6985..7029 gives 1.01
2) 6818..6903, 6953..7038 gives 1.03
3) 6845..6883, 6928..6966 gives 1.07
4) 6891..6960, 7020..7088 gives 1.01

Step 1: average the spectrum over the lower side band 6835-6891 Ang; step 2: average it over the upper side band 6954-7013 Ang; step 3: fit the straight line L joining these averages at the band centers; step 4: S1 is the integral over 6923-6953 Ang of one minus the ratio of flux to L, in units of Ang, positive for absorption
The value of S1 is -0.8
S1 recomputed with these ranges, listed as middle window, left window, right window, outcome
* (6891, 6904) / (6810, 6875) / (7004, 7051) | -0.6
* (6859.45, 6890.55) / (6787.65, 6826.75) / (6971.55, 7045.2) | 1.0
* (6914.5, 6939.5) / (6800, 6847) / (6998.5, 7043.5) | -0.5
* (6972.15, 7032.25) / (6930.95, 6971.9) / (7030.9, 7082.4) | 1.3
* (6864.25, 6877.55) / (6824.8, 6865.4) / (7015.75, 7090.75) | 0.6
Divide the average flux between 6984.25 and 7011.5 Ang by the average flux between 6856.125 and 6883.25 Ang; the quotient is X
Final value 1.0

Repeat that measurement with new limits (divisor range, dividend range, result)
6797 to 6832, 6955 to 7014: 0.97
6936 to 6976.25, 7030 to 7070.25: 0.98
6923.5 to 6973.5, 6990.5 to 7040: 0.96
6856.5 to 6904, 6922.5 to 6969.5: 1.02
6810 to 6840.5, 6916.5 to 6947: 1.00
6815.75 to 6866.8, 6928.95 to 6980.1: 1.02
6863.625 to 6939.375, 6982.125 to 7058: 0.98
